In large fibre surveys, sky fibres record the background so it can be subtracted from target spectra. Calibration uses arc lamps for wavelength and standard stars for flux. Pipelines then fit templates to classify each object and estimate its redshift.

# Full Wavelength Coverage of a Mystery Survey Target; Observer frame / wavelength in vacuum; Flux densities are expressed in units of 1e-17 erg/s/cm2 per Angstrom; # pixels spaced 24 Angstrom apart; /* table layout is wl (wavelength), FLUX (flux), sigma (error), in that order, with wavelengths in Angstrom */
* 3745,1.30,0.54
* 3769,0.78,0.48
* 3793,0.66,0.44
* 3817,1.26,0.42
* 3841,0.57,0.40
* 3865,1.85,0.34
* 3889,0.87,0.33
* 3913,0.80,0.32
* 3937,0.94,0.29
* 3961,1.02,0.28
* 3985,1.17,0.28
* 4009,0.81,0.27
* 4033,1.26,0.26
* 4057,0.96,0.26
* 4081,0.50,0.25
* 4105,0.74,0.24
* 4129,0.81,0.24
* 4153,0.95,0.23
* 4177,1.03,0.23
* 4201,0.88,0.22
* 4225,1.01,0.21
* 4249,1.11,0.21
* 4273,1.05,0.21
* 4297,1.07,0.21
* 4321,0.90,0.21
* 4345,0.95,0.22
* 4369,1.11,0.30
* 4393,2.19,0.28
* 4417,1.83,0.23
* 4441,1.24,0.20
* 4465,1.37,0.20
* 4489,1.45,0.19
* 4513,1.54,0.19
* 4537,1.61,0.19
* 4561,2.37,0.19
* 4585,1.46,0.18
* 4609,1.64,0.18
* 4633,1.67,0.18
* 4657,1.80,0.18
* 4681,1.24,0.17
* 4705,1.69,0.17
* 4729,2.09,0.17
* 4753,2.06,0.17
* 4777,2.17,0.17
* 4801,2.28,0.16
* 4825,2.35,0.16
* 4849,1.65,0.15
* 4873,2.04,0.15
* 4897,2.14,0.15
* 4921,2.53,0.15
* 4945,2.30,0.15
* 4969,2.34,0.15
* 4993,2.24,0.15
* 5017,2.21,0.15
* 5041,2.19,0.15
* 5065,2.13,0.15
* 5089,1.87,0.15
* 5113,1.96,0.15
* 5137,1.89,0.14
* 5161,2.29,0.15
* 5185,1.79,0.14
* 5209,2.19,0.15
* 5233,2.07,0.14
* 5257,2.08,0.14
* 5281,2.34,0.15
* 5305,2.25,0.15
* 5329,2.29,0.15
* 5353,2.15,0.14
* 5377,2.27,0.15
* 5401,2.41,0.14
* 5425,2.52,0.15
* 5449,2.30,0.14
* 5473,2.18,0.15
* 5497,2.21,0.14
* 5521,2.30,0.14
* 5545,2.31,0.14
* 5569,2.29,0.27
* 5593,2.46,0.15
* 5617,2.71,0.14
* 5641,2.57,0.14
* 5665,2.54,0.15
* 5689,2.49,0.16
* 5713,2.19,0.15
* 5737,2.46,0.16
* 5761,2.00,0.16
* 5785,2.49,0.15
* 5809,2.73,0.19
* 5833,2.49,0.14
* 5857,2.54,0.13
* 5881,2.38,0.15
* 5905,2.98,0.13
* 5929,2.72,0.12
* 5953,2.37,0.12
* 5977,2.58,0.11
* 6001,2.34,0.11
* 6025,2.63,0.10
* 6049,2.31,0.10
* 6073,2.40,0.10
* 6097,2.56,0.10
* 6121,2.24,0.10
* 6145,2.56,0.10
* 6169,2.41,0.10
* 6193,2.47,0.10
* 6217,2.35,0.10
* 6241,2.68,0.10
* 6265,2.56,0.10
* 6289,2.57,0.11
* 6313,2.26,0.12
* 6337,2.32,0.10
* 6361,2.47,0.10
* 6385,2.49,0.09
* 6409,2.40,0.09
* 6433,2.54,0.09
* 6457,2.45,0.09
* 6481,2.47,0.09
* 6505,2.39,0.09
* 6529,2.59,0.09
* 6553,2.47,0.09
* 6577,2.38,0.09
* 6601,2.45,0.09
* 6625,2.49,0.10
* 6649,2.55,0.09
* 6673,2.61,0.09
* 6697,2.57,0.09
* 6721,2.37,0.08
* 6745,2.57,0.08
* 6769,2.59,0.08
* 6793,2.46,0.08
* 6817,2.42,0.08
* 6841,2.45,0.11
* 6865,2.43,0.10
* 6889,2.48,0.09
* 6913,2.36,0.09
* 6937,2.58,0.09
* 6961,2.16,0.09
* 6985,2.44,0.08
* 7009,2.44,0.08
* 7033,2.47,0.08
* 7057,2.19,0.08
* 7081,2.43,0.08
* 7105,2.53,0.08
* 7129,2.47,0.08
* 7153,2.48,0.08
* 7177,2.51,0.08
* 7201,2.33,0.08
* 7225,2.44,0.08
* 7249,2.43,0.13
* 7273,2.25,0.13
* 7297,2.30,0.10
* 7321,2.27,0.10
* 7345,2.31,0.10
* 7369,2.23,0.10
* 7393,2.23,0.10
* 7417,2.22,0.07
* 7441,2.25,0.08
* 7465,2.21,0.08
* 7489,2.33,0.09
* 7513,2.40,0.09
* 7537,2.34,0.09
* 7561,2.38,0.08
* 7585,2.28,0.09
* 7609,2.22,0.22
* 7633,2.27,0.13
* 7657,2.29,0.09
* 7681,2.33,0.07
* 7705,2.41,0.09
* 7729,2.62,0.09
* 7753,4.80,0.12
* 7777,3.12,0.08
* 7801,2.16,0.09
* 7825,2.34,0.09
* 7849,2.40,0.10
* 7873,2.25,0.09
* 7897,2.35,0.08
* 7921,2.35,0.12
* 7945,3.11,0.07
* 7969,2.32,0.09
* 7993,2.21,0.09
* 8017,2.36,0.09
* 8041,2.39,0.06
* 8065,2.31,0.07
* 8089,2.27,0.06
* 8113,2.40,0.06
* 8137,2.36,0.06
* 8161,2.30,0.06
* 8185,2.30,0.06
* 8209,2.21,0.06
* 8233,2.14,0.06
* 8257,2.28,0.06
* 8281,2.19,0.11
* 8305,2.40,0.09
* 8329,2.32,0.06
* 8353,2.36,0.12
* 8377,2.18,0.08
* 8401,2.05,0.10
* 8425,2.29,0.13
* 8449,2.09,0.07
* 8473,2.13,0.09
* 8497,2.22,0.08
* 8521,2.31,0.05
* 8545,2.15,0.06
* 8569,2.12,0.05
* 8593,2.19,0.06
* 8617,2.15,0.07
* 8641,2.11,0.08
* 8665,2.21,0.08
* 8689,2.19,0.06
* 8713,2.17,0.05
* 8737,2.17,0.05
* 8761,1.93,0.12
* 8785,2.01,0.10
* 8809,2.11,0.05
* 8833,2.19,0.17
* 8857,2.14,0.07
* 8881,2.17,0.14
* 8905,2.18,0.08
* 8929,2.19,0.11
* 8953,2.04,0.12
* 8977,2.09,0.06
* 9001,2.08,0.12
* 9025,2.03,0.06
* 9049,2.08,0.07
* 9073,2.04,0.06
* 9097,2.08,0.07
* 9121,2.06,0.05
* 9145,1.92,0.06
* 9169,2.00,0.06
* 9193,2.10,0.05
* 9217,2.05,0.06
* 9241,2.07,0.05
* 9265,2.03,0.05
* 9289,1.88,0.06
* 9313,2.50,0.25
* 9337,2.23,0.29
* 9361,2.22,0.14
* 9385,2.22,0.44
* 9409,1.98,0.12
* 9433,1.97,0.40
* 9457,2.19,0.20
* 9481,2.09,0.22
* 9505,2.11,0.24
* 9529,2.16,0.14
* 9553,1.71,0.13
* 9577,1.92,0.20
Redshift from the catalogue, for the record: 0.18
